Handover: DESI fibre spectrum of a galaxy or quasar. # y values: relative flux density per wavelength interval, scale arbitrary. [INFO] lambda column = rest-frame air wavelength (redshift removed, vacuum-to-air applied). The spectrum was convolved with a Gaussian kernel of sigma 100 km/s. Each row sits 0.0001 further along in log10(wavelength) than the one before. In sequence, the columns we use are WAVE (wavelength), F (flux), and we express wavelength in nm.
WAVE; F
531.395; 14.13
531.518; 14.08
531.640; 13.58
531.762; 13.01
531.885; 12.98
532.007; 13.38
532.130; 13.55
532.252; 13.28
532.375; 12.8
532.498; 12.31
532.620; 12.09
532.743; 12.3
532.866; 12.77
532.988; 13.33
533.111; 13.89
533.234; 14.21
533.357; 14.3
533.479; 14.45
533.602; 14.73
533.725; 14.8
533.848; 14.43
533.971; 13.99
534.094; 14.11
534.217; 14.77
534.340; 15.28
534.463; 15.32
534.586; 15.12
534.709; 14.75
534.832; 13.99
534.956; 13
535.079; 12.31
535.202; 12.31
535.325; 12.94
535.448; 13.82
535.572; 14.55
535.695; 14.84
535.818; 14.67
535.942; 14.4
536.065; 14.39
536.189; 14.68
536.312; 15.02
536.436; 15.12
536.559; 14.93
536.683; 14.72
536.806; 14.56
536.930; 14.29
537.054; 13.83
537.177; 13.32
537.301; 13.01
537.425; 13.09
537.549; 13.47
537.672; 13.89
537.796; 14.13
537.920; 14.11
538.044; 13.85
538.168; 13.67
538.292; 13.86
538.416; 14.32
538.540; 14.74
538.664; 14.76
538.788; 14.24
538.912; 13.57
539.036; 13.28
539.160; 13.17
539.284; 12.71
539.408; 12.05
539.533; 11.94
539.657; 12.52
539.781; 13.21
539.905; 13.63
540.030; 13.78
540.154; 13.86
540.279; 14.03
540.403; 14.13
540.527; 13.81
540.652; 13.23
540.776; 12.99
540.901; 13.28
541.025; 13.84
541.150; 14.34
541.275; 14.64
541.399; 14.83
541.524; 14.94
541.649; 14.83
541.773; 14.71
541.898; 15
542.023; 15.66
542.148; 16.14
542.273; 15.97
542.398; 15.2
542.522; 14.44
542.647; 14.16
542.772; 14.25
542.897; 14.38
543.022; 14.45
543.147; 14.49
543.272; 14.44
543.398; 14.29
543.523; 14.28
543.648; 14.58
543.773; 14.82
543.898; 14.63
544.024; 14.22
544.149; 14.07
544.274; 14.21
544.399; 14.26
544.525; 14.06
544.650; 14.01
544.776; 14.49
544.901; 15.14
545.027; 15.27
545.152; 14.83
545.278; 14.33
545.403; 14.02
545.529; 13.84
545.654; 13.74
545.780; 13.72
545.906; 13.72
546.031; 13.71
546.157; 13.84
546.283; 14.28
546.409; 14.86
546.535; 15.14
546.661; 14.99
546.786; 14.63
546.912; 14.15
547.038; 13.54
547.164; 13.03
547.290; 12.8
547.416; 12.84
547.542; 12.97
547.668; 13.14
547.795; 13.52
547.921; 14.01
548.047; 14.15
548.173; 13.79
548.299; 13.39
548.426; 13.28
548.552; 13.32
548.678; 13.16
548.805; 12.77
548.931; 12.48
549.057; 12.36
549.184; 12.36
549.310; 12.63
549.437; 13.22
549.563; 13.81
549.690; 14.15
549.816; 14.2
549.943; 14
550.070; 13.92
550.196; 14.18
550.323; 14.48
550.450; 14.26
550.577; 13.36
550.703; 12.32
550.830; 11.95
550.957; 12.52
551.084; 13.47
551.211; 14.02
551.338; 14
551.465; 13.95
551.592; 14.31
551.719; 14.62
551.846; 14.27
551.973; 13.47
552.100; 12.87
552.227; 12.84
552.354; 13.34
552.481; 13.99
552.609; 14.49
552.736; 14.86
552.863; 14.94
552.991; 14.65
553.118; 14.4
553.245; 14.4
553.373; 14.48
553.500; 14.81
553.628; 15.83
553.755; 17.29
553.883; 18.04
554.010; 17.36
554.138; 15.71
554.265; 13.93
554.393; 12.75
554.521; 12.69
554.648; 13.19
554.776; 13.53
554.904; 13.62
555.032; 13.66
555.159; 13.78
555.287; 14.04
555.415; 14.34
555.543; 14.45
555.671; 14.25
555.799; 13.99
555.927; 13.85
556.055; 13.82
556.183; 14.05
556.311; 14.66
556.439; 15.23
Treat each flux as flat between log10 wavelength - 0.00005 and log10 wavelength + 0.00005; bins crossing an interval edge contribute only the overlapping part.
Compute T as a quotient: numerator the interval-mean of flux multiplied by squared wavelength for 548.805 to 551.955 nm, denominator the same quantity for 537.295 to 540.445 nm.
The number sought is 1.0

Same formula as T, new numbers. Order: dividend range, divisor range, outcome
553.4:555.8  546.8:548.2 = 1.11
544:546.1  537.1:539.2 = 1.06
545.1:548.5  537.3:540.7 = 1.05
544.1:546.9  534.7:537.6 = 1.06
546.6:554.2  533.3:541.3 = 1.05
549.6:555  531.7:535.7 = 1.11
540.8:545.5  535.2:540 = 1.07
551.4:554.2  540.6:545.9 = 1.06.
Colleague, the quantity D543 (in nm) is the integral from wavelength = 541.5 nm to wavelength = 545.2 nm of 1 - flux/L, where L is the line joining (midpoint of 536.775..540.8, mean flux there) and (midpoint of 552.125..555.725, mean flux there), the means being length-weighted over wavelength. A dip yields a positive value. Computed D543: -0.215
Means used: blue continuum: 13.6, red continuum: 14.5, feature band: 14.7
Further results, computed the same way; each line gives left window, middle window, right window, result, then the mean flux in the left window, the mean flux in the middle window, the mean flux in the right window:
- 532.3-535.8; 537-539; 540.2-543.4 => 0.04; 13.8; 13.9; 14.5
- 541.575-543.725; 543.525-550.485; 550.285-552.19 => 0.14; 14.8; 13.9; 13.6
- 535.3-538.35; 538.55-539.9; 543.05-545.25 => 0.10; 14.1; 13.2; 14.5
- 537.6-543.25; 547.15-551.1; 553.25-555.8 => 0.30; 14.1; 13.3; 14.6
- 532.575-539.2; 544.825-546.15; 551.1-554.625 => 0.01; 14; 14.2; 14.5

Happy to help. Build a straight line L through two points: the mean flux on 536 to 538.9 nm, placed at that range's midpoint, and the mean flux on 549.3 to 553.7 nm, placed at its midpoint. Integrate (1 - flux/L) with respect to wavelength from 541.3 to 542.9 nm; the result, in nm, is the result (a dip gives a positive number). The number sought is -0.10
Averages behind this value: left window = 14.2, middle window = 15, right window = 13.9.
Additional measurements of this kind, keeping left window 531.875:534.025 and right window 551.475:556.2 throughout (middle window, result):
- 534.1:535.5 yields -0.04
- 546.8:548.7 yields 0.09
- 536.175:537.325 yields -0.06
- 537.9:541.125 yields 0.05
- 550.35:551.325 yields 0.07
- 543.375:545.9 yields -0.06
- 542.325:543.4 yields -0.04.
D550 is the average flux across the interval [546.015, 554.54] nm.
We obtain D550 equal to 13.9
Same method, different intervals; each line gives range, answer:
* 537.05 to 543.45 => 14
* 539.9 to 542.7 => 14.4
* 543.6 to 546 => 14.3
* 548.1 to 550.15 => 13.3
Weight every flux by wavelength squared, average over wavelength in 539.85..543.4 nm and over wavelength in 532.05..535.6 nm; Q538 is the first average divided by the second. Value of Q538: 1.1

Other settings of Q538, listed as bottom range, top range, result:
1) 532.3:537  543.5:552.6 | 1.03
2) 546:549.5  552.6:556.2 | 1.10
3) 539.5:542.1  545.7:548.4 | 1.01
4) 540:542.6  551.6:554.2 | 1.07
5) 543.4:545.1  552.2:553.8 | 1.05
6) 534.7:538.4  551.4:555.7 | 1.10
